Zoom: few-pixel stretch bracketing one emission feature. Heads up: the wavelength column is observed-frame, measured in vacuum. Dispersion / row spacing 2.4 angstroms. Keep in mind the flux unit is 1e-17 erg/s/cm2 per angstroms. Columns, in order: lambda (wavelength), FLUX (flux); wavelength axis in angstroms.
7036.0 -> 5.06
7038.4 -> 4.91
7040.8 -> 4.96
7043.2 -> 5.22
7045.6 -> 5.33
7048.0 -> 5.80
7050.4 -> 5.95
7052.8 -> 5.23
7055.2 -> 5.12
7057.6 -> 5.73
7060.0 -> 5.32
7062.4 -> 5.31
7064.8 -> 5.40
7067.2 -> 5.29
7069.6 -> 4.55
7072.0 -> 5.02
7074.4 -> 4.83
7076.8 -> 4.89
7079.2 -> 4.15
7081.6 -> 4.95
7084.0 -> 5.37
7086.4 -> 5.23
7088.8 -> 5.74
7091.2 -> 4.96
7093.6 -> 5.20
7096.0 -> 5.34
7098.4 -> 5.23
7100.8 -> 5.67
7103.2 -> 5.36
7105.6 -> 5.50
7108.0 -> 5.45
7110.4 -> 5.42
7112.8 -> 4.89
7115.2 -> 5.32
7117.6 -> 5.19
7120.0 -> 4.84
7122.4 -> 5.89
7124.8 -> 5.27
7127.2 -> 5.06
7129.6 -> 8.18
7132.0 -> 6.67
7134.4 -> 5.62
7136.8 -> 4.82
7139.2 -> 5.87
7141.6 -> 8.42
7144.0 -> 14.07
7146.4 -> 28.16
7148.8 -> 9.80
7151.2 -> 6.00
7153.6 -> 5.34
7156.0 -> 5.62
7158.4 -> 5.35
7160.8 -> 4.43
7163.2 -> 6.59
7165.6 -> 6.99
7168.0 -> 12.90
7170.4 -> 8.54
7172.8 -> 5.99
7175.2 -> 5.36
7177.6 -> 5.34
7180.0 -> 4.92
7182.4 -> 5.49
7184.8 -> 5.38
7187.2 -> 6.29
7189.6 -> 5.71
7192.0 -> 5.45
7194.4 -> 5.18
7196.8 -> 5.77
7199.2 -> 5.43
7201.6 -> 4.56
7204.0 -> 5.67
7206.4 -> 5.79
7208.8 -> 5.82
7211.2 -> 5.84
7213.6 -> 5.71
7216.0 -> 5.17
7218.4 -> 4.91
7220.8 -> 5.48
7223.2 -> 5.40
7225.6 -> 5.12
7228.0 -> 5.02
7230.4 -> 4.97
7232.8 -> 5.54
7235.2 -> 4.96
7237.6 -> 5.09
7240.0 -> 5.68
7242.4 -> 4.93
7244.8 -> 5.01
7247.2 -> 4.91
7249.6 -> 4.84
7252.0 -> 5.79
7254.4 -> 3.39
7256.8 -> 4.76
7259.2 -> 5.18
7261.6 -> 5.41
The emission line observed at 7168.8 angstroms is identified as [N II] 6583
